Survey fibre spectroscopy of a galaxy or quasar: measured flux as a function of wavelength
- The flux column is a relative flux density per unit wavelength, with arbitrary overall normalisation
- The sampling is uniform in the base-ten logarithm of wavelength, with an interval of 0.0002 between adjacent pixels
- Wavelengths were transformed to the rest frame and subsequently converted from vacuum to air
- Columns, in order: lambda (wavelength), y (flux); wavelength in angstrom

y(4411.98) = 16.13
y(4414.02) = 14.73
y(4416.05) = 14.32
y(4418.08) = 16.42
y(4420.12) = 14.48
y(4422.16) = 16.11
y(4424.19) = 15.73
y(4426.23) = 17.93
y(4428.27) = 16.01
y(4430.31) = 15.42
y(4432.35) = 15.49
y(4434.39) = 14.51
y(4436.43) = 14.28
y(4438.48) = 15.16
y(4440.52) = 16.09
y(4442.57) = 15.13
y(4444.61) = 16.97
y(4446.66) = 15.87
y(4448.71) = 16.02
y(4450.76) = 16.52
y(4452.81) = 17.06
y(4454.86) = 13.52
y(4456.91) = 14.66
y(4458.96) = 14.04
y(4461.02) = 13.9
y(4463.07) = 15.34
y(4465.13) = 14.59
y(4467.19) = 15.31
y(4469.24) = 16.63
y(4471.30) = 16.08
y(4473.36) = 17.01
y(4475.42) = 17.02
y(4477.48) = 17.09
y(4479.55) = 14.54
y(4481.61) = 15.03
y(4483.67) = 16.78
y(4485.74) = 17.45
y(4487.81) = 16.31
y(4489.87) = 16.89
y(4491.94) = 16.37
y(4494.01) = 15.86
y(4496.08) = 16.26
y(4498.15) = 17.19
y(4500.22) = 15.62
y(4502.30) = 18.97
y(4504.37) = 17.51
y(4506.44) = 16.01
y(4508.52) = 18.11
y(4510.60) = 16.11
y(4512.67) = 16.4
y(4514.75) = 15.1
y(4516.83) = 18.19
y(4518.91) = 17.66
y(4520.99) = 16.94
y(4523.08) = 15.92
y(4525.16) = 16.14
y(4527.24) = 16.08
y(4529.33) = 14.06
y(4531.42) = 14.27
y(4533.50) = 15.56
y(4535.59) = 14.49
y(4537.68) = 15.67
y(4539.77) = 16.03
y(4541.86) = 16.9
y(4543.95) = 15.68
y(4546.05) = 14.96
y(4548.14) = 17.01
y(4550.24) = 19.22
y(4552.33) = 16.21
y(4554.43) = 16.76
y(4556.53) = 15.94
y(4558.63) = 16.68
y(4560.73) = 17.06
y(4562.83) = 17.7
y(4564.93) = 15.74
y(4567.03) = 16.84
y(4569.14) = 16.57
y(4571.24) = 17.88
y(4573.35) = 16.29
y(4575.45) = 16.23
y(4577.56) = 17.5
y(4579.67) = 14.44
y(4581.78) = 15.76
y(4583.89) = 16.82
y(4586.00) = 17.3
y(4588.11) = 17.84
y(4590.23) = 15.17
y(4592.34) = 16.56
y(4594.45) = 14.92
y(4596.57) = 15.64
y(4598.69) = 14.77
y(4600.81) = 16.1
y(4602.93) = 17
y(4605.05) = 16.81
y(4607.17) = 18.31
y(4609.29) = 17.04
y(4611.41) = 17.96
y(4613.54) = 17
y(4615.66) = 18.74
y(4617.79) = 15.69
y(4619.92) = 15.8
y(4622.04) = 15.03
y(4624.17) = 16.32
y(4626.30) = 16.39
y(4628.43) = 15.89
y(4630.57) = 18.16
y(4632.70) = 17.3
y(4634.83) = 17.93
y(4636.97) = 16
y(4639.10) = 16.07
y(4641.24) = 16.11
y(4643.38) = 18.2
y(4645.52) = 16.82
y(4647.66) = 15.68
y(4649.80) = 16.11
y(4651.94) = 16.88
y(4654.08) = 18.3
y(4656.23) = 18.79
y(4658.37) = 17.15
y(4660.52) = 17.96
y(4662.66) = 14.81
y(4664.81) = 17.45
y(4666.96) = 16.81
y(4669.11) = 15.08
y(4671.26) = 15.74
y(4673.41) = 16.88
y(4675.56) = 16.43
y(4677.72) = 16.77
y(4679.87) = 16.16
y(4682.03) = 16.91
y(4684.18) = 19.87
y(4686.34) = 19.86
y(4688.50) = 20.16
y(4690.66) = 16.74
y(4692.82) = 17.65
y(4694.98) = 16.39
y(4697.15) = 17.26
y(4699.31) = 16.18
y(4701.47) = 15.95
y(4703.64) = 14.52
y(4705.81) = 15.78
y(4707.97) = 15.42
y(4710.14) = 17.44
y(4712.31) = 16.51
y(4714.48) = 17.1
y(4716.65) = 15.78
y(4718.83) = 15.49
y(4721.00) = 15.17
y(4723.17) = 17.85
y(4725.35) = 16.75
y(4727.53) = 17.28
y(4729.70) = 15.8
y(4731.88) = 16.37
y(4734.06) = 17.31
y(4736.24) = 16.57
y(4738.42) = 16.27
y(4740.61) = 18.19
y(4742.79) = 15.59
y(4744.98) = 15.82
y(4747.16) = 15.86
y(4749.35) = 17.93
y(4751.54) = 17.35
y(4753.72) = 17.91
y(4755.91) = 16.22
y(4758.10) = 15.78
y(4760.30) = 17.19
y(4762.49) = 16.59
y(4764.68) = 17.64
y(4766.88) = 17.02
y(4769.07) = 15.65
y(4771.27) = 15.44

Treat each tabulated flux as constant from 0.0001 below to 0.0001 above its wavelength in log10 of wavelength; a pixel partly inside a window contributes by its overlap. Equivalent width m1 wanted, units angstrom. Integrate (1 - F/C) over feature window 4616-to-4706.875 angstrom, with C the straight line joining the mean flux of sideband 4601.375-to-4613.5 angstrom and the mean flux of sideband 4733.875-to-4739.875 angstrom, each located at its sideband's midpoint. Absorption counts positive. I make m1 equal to 1.3 angstrom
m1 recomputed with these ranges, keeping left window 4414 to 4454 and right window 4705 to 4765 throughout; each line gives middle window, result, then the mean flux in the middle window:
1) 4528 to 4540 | 0.8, 15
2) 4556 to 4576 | -0.8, 16.7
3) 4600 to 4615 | -0.9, 17.2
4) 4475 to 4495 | -0.6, 16.3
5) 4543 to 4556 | -0.4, 16.6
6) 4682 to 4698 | -1.7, 18.2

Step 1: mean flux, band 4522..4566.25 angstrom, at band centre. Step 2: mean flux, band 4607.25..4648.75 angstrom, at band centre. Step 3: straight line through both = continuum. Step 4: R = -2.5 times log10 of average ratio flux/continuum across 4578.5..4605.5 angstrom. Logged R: 0.03 mag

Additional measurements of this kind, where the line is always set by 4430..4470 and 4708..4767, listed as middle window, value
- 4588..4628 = -0.03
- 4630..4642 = -0.05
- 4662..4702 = -0.04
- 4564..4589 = -0.05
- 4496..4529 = -0.07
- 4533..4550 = -0.01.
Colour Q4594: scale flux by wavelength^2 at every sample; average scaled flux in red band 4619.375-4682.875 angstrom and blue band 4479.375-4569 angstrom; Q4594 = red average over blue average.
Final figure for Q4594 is 1.1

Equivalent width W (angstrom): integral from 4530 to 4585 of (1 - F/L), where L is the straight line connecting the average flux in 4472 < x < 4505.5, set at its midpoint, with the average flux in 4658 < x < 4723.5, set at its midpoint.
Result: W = 1.16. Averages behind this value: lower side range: 16.6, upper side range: 16.7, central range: 16.3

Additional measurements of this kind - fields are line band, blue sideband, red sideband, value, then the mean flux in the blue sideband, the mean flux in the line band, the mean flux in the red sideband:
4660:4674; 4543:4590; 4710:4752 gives 0.2 angstrom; 16.6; 16.3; 16.6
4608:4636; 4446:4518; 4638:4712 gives -0.3 angstrom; 16.2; 16.9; 16.9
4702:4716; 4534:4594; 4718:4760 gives 0.4 angstrom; 16.5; 16.1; 16.6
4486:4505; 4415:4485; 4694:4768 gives -1.2 angstrom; 15.6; 16.8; 16.5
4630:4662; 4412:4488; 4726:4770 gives -1.5 angstrom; 15.7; 17.1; 16.7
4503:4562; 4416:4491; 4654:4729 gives -0.8 angstrom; 15.7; 16.3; 16.8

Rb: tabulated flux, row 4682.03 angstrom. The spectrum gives 16.91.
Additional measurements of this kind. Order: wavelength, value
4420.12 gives 14.48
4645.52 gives 16.82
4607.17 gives 18.31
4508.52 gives 18.11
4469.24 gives 16.63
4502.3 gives 18.97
